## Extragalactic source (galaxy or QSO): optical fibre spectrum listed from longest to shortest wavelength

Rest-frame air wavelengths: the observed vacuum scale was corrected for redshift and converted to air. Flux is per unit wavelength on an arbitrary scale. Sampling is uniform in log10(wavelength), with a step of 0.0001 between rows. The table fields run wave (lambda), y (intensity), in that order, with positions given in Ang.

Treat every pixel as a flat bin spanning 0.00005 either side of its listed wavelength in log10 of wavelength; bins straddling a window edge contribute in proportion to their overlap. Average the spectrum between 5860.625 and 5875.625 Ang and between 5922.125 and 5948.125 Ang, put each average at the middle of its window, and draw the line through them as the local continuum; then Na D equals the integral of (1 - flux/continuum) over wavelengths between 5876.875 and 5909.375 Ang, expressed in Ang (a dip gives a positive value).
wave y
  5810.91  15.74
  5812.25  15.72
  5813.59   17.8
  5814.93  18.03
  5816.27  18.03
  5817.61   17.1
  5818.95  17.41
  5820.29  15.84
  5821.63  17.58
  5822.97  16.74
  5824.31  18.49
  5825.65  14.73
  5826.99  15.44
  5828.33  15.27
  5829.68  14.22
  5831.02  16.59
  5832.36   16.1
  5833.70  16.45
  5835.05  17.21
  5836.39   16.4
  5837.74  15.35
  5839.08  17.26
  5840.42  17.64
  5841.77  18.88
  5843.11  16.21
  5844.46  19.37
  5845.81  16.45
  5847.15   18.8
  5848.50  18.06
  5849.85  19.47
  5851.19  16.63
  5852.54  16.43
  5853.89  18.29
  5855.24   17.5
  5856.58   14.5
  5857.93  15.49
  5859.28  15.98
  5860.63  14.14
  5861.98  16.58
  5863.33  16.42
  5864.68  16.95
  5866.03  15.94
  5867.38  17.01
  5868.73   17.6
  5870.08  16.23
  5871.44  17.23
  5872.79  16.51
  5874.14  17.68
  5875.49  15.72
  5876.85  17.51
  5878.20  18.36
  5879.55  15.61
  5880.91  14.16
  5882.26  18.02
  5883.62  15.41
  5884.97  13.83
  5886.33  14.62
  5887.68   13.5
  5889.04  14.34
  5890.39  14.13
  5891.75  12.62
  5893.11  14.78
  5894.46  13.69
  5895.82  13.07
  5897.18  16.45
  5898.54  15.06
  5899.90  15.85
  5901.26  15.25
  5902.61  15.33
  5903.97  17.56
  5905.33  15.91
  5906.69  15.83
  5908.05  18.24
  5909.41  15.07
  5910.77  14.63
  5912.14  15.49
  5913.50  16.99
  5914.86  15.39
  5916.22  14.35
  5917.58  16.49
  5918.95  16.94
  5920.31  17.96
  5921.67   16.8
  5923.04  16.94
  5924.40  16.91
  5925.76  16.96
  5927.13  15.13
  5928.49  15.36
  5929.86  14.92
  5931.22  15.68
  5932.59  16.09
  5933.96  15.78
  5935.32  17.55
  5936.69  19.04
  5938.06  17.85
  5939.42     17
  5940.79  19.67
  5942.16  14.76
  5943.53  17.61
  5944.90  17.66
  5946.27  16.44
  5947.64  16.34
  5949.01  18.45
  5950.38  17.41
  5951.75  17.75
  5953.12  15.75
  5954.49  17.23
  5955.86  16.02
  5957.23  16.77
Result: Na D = 2.6 Ang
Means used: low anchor 16.6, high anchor 16.7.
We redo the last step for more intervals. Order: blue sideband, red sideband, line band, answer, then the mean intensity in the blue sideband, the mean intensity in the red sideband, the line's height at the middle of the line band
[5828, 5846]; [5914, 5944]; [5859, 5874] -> 0.17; 16.7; 16.6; 16.7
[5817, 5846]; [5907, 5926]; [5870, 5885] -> 0.02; 16.7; 16.3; 16.5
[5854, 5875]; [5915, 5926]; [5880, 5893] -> 1.54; 16.4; 16.6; 16.5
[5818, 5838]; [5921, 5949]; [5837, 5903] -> 1.22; 16.3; 16.8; 16.5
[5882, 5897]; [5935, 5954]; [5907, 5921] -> -0.42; 14.3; 17.4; 15.7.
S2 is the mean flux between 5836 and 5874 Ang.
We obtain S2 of 16.9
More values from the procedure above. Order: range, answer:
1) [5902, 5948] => 16.5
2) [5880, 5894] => 14.5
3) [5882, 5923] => 15.4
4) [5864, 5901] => 15.6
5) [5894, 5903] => 15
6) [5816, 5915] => 16.2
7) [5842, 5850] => 18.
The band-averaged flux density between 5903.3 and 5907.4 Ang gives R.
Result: 16.4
